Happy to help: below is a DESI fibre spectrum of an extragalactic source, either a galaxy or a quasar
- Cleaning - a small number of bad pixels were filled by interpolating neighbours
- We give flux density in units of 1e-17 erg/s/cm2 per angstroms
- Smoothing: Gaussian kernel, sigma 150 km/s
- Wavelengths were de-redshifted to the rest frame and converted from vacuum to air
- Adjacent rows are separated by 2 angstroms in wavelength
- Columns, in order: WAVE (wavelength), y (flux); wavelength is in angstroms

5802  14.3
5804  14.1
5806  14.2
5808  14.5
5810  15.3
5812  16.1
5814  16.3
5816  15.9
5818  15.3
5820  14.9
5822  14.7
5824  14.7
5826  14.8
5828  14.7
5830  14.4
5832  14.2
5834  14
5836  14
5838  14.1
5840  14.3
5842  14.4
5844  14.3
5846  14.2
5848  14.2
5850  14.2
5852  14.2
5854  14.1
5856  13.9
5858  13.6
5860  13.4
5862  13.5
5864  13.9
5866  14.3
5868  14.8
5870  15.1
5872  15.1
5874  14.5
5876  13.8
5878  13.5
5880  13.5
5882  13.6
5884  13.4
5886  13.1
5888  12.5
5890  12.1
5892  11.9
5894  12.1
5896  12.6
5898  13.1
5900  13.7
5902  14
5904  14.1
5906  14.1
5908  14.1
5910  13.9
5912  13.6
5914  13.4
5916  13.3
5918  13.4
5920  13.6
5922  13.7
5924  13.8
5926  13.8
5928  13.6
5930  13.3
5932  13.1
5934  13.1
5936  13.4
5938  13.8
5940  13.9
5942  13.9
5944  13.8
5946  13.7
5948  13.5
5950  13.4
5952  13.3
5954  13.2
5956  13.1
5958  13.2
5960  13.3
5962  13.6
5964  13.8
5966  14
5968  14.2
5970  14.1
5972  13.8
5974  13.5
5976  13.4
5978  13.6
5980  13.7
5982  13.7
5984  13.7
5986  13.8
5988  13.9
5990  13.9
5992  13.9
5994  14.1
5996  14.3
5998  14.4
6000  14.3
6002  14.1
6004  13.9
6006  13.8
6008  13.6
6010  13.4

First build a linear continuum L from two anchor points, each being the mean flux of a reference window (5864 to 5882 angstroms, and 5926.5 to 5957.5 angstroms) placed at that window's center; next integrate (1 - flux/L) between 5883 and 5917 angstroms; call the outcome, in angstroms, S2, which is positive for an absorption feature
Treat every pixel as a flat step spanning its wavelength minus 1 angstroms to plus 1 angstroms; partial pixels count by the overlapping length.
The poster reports 1.74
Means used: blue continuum 14.3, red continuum 13.5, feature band 13.2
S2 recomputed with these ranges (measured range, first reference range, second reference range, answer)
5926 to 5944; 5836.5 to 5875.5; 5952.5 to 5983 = 0.3 angstroms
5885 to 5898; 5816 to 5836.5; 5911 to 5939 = 1.4 angstroms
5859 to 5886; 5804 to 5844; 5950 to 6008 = 0.8 angstroms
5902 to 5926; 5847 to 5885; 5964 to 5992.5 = 0.3 angstroms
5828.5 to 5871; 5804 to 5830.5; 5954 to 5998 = 1.8 angstroms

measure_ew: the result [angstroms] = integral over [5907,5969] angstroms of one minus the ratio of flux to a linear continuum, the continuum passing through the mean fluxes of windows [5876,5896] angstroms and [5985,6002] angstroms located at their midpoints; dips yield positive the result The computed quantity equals -0.5 angstroms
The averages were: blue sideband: 12.9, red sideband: 14.1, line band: 13.6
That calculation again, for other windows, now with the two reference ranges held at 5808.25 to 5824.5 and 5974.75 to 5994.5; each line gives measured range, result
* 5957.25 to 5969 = 0.23 angstroms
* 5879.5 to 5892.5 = 1.61 angstroms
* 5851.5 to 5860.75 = 0.72 angstroms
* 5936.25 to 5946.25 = 0.27 angstroms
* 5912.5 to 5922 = 0.62 angstroms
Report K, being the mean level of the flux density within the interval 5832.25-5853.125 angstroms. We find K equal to 14.2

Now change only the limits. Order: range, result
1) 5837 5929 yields 13.7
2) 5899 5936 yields 13.6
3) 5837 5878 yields 14.2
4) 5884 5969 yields 13.4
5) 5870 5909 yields 13.5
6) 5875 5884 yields 13.6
